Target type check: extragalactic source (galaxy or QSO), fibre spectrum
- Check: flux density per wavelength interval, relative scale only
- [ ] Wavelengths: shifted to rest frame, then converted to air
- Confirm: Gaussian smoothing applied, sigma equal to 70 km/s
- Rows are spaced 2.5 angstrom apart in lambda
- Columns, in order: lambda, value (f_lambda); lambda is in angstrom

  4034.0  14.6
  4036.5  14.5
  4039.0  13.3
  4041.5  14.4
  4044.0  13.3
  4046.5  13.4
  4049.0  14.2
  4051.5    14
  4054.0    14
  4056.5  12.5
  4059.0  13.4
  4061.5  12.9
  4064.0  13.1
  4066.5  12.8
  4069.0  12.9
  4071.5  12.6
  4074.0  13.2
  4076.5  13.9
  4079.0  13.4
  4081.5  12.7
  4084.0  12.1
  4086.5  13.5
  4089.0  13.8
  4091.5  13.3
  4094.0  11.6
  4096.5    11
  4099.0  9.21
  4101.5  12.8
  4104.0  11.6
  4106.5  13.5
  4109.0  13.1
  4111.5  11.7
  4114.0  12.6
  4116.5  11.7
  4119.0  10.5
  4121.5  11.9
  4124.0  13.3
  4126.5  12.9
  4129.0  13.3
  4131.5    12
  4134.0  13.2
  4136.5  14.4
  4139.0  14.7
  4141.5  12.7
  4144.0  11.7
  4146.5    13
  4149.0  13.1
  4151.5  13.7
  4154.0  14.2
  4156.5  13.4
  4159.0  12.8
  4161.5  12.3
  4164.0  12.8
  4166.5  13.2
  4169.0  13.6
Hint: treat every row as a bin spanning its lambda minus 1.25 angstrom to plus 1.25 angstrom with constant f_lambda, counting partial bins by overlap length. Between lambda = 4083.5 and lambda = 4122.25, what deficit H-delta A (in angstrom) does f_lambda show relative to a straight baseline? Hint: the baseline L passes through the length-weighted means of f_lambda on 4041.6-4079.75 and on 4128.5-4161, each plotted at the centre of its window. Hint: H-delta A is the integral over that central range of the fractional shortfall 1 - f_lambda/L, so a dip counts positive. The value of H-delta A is 3.4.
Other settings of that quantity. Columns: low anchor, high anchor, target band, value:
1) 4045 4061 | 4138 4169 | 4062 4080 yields 0.48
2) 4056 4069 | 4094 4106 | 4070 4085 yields -0.83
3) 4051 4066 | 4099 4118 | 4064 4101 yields 0.46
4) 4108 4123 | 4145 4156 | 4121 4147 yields -0.65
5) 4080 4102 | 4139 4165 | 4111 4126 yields 0.70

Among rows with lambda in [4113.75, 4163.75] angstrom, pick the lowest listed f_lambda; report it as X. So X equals 10.5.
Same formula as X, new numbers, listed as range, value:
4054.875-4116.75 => 9.21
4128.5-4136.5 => 12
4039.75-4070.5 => 12.5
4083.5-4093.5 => 12.1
